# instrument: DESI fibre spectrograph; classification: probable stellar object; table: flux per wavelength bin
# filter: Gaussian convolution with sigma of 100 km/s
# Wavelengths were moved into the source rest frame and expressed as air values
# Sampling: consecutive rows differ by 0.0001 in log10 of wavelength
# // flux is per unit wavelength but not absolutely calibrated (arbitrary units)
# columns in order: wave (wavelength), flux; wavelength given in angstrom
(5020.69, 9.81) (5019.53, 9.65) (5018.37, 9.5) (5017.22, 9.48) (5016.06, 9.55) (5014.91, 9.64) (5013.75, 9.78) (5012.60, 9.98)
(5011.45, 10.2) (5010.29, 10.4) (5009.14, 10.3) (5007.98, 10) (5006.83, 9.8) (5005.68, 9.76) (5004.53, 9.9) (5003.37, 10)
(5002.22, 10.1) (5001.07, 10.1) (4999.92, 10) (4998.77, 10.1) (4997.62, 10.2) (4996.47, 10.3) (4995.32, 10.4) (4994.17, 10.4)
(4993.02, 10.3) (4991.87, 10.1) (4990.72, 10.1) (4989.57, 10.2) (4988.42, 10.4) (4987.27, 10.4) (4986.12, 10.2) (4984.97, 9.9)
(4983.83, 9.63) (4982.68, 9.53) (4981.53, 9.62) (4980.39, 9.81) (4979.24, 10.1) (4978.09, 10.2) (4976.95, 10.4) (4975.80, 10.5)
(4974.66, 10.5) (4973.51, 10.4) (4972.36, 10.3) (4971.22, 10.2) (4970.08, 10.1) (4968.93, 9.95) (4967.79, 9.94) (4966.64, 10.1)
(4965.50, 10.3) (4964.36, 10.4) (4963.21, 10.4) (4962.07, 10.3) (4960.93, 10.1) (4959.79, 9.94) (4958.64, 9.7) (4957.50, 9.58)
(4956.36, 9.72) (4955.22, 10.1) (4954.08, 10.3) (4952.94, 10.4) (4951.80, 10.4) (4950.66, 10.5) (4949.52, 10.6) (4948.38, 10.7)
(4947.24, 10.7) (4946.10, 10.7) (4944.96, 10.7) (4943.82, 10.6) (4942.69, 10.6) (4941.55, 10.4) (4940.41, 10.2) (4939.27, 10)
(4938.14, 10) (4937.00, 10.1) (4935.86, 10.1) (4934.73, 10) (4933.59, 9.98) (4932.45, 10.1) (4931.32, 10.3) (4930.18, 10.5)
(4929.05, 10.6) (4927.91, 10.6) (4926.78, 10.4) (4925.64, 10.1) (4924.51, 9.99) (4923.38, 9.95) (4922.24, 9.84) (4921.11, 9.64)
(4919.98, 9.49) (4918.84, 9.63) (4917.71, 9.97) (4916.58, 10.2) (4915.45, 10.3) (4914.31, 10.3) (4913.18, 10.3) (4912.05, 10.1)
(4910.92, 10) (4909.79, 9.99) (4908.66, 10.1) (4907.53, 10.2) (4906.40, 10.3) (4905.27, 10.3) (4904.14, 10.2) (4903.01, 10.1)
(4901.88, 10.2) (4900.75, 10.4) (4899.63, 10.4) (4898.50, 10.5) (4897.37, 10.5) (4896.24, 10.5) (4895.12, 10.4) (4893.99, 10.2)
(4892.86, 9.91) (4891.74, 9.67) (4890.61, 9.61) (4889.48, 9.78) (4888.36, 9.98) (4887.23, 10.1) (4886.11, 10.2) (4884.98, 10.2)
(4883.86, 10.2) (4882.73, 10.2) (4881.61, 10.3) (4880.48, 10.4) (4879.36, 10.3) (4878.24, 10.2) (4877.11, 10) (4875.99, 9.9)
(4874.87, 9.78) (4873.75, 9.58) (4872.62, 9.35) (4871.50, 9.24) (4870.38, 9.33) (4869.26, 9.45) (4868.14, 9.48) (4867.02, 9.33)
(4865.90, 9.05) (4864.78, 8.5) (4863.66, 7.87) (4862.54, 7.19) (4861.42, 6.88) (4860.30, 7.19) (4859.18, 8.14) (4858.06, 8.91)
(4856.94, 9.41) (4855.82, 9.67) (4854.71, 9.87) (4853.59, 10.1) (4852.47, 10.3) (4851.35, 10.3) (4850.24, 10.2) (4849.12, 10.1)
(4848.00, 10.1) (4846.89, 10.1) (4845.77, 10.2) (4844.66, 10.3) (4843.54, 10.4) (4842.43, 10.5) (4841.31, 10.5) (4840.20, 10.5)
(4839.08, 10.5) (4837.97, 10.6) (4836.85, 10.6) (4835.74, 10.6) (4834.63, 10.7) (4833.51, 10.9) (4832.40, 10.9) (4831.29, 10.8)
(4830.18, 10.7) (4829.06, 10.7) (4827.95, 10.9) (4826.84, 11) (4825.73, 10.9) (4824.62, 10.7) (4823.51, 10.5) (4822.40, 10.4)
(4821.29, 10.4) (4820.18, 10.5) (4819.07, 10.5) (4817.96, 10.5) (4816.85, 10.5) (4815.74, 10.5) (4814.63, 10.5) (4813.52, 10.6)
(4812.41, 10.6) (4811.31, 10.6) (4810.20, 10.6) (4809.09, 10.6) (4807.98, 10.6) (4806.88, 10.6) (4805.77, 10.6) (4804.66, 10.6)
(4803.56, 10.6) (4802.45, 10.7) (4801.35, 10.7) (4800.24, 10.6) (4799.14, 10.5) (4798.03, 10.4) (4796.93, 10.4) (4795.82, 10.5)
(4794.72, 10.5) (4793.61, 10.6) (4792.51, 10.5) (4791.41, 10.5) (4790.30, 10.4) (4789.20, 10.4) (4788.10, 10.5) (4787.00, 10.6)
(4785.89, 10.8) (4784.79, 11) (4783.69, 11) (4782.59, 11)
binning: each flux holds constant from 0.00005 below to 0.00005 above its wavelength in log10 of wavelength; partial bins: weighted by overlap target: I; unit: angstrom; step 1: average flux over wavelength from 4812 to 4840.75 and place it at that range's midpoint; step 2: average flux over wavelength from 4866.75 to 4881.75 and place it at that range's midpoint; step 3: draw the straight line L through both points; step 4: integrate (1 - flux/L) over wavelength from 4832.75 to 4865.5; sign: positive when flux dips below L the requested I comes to 1.70 angstrom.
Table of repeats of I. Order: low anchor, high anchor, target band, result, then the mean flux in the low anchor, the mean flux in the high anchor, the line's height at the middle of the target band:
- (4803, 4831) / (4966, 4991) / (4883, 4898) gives 0.4 angstrom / 10.6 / 10.1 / 10.4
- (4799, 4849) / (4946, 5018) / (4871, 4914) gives 1.2 angstrom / 10.6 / 10.1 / 10.4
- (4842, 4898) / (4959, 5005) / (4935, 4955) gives -0.8 angstrom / 9.67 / 10.1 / 9.99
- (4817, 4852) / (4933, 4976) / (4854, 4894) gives 3.9 angstrom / 10.5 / 10.2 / 10.4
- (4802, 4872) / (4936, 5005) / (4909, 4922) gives 0.2 angstrom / 10.1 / 10.2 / 10.1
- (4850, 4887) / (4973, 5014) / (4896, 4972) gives -3.3 angstrom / 9.43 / 10.1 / 9.79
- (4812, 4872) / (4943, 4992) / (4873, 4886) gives -0.1 angstrom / 9.98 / 10.2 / 10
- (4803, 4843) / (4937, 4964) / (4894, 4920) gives 0.5 angstrom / 10.6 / 10.3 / 10.4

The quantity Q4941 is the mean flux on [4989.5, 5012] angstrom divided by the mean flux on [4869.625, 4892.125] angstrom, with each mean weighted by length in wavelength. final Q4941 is 1.0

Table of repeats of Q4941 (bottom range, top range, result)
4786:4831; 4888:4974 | 0.96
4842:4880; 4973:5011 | 1.07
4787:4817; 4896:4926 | 0.96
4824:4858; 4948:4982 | 0.98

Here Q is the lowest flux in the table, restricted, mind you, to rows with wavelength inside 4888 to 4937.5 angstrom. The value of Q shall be 9.49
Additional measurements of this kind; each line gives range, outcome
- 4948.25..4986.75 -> 9.53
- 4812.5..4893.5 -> 6.88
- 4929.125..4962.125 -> 9.58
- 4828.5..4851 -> 10.1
